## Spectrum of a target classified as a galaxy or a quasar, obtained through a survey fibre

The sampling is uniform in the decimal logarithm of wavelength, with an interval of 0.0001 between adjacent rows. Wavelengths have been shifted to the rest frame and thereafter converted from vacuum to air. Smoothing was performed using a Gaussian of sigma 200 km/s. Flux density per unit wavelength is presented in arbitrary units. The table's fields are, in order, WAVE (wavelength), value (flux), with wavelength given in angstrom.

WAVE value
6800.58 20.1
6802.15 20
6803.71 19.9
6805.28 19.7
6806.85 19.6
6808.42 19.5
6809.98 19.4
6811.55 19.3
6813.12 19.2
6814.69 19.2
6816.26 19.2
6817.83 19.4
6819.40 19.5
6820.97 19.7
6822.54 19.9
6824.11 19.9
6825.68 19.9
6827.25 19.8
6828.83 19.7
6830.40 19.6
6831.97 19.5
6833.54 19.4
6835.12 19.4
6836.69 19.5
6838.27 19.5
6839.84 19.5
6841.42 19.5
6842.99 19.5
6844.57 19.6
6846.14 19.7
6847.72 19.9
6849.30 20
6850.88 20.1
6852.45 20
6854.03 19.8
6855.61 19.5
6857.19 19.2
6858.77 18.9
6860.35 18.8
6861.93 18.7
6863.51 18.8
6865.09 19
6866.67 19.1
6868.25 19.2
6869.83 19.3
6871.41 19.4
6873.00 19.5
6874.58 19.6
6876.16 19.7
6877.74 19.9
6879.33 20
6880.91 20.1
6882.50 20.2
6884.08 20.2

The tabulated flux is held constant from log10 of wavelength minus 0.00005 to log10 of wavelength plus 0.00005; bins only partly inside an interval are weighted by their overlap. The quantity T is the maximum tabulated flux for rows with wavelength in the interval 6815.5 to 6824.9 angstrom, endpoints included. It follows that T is 19.9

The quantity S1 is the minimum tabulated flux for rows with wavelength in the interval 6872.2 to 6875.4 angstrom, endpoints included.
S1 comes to 19.5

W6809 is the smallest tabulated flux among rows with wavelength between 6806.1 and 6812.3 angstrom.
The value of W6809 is 19.3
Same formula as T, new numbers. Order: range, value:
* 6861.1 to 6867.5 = 19.1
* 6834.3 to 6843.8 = 19.5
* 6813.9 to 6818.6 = 19.4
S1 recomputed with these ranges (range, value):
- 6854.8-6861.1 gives 18.8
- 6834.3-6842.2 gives 19.4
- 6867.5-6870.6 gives 19.2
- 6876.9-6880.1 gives 19.9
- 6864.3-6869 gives 19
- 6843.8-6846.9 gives 19.6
